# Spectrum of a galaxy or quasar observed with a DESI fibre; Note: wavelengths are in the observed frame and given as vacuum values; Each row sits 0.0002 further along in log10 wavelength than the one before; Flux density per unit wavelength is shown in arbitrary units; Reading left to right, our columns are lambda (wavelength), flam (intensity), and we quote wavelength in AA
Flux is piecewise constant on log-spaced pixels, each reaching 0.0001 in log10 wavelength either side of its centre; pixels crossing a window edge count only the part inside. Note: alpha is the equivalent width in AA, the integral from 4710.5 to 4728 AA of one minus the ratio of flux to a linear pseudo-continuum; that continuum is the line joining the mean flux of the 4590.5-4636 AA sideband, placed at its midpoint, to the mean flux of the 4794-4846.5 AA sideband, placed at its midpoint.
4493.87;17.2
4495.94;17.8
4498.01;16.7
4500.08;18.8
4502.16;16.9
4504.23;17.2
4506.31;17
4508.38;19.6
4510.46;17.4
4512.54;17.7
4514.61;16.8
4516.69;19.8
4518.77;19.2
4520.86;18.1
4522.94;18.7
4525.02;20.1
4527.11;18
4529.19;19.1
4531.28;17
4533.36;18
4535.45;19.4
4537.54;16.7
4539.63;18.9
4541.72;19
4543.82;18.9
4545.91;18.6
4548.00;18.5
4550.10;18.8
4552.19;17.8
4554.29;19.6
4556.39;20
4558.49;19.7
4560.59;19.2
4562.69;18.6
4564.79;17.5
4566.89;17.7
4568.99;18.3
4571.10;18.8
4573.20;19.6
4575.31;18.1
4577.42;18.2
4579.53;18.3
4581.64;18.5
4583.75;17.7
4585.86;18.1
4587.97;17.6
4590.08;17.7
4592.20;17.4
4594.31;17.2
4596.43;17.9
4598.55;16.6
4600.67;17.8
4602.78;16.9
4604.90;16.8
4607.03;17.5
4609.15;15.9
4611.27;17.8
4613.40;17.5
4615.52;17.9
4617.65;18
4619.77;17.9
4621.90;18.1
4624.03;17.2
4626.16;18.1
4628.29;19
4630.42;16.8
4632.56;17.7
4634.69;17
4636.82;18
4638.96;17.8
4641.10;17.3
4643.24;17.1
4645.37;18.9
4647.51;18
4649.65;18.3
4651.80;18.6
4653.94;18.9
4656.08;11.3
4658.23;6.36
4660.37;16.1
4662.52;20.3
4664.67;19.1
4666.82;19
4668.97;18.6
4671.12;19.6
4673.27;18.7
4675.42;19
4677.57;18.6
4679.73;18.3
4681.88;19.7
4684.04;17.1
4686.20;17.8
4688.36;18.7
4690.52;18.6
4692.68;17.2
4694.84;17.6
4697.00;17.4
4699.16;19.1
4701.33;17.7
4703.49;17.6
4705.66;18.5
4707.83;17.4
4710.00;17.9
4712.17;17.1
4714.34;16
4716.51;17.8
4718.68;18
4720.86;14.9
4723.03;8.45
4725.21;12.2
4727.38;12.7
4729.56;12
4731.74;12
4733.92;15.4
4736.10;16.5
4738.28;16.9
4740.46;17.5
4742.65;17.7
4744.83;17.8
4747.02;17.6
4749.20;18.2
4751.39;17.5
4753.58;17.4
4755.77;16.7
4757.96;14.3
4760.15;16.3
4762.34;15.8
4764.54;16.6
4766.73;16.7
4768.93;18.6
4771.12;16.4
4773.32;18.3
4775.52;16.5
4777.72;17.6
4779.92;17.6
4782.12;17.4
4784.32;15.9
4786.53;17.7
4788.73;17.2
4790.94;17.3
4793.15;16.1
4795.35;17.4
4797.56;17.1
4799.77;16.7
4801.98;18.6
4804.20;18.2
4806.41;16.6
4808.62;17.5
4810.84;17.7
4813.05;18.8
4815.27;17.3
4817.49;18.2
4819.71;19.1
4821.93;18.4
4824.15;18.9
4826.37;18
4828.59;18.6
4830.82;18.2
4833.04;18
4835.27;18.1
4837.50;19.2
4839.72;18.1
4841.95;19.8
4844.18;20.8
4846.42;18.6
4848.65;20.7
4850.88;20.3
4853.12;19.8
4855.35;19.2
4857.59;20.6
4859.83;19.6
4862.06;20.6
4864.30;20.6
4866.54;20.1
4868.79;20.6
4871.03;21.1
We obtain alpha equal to 3.0 AA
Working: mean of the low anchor 17.5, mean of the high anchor 18.2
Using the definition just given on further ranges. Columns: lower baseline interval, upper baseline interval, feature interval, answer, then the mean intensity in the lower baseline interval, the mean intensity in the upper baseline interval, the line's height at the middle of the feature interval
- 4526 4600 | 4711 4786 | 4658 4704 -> -3.02 AA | 18.3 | 16.1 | 16.9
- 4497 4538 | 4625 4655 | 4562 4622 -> 0.83 AA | 18.1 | 18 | 18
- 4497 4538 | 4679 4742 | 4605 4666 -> -0.38 AA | 18.1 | 16.5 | 17.1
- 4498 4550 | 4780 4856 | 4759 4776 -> 1.23 AA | 18.3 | 18.2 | 18.2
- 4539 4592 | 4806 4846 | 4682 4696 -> 0.40 AA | 18.5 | 18.4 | 18.5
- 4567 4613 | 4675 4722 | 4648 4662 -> 1.97 AA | 17.7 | 17.8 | 17.8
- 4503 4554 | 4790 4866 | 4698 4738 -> 6.21 AA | 18.4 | 18.6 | 18.5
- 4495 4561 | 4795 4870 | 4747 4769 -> 2.31 AA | 18.4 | 18.8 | 18.7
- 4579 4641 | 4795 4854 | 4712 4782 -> 7.94 AA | 17.6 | 18.5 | 18.2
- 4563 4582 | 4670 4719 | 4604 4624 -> 0.84 AA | 18.3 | 18.1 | 18.2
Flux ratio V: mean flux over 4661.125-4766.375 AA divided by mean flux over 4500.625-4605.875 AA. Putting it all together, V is 0.93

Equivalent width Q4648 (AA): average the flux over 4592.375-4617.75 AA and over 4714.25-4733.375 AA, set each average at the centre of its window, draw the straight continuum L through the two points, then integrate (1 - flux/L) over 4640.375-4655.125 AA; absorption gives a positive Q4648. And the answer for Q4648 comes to -2.0 AA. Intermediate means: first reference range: 17.3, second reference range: 13.7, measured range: 18.1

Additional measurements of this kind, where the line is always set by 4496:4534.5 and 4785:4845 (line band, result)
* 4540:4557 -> -0.72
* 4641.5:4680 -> 1.29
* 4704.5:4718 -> 0.44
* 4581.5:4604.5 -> 0.72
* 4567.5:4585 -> -0.31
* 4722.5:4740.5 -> 4.36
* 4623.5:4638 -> 0.30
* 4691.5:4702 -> 0.15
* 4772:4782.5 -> 0.34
